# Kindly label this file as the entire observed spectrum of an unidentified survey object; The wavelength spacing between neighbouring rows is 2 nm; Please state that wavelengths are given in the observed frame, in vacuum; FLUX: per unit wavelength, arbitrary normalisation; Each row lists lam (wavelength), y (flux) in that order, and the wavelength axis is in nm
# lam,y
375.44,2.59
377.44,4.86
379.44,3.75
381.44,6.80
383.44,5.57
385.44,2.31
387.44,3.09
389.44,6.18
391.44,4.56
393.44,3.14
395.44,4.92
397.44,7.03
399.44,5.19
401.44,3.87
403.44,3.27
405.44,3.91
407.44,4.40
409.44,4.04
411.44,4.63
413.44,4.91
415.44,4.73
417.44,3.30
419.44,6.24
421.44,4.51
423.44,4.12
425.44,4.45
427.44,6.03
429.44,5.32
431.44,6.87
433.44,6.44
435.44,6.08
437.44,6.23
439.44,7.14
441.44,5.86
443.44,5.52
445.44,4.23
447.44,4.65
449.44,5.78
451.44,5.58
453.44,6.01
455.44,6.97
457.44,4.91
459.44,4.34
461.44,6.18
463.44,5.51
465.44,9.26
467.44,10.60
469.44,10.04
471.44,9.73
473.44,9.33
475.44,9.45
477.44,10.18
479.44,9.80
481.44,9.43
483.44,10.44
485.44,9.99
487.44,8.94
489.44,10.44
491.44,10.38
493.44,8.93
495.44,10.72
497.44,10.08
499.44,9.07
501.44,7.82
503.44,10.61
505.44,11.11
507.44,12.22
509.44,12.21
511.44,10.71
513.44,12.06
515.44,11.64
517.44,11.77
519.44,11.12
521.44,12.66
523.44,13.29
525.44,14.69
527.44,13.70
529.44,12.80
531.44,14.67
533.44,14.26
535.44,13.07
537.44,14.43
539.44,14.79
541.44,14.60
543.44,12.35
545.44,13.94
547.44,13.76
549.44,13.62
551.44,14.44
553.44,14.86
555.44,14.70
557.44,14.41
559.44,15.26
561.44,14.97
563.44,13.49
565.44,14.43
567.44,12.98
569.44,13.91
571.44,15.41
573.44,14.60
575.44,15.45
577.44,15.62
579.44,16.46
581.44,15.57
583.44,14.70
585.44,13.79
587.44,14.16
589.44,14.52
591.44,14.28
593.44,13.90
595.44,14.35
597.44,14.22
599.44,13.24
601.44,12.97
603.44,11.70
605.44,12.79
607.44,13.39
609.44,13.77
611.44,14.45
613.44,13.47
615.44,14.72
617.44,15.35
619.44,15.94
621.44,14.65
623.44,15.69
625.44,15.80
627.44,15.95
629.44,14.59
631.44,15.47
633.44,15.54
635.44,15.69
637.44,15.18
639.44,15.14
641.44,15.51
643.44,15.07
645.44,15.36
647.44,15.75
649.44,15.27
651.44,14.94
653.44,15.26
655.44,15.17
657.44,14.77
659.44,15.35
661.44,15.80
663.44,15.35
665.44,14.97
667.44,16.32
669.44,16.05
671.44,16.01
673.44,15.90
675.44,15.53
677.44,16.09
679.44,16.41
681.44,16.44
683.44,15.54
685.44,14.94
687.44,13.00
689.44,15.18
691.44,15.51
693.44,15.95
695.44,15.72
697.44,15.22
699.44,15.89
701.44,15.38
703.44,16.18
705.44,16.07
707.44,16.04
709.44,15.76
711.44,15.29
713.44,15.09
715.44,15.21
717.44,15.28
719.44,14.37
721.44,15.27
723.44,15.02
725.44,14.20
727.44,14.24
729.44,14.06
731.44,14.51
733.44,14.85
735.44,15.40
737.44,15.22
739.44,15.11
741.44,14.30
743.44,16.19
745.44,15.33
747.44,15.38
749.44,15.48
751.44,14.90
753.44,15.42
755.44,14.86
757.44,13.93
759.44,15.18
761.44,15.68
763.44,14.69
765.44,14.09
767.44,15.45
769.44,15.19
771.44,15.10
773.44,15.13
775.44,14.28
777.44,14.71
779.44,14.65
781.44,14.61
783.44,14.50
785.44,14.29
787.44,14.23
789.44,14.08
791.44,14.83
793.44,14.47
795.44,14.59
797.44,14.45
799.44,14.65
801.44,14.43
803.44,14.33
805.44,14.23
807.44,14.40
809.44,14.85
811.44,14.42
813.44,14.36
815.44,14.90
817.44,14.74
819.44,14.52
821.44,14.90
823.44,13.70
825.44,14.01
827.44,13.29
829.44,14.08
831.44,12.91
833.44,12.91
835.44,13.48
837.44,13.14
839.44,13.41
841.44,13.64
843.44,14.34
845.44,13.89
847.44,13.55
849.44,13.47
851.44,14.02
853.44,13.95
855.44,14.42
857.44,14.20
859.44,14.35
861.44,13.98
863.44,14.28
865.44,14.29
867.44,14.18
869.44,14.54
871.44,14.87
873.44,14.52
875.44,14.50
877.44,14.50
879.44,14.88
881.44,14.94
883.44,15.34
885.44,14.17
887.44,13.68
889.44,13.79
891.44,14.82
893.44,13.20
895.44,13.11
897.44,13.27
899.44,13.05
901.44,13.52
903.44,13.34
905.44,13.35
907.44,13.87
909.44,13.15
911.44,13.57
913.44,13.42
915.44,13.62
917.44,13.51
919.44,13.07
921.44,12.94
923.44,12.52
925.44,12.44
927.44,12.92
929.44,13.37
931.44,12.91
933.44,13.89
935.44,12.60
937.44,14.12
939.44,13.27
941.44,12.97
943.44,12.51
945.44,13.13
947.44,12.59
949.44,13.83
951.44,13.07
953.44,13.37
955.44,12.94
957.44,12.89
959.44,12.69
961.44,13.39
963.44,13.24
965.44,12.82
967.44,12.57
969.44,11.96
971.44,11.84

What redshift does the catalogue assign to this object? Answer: 0.17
